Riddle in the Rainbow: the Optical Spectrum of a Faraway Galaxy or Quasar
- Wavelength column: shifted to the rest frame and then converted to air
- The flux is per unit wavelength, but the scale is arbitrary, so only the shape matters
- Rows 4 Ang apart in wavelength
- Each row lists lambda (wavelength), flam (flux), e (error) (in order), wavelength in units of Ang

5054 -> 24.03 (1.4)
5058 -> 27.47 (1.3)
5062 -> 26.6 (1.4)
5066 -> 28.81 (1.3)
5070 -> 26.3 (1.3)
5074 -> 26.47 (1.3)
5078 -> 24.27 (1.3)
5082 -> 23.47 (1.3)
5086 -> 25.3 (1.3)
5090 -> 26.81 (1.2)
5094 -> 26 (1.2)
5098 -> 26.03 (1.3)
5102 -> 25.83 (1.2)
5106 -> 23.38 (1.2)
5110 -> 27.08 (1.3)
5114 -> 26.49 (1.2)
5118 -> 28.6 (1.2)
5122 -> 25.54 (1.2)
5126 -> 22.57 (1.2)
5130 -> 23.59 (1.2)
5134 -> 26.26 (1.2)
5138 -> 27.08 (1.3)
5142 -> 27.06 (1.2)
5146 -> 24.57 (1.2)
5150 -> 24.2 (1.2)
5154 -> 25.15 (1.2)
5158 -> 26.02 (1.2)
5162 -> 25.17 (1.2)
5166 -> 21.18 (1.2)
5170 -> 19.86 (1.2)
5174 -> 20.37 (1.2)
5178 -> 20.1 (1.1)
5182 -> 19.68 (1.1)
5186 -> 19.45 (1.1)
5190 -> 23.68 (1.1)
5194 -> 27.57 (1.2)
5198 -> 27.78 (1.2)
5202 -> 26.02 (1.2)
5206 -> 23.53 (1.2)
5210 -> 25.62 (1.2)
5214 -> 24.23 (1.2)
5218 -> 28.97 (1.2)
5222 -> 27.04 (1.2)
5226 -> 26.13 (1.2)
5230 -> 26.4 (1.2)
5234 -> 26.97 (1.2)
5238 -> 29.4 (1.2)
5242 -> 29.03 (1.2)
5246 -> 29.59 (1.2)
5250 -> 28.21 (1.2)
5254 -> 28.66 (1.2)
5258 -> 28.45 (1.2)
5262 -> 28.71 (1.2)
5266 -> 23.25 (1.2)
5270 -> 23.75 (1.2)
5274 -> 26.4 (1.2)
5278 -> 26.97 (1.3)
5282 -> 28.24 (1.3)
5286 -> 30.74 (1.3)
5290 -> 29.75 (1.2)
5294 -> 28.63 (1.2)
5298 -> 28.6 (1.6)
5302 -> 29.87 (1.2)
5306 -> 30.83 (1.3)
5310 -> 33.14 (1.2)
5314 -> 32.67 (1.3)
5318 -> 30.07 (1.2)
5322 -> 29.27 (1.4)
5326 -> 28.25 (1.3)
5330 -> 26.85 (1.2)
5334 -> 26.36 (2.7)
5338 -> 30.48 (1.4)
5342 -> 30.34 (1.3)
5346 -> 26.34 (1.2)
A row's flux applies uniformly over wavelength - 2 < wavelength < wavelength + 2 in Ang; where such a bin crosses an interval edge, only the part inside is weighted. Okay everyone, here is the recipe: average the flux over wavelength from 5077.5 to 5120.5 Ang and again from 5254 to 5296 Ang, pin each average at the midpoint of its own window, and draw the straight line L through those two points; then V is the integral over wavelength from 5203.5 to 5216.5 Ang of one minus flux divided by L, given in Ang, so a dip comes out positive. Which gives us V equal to 1.1 Ang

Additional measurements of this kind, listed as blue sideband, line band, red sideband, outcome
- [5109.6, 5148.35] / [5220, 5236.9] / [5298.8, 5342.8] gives 0.7 Ang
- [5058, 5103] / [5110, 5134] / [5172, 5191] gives -1.8 Ang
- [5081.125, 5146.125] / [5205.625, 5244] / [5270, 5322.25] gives 1.5 Ang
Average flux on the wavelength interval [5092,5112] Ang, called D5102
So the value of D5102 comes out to 25.7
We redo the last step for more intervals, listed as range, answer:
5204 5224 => 25.9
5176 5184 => 19.9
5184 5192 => 21.6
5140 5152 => 25.3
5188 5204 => 26.3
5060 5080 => 26.5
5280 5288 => 29.5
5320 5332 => 28.1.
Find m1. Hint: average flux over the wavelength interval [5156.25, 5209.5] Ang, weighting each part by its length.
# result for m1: 23.2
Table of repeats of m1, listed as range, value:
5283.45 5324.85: 30.3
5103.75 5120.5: 26.4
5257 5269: 26.4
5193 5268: 27.1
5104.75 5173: 24.9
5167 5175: 20.2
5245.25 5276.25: 27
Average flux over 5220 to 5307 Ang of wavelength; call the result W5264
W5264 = 27.9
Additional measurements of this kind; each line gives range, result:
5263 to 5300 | 27.4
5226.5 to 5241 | 27.5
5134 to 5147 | 26.4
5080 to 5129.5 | 25.5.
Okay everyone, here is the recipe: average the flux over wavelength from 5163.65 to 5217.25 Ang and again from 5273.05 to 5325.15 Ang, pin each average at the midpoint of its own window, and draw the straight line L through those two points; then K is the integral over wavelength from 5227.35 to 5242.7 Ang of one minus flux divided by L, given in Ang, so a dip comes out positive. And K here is -1.2 Ang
